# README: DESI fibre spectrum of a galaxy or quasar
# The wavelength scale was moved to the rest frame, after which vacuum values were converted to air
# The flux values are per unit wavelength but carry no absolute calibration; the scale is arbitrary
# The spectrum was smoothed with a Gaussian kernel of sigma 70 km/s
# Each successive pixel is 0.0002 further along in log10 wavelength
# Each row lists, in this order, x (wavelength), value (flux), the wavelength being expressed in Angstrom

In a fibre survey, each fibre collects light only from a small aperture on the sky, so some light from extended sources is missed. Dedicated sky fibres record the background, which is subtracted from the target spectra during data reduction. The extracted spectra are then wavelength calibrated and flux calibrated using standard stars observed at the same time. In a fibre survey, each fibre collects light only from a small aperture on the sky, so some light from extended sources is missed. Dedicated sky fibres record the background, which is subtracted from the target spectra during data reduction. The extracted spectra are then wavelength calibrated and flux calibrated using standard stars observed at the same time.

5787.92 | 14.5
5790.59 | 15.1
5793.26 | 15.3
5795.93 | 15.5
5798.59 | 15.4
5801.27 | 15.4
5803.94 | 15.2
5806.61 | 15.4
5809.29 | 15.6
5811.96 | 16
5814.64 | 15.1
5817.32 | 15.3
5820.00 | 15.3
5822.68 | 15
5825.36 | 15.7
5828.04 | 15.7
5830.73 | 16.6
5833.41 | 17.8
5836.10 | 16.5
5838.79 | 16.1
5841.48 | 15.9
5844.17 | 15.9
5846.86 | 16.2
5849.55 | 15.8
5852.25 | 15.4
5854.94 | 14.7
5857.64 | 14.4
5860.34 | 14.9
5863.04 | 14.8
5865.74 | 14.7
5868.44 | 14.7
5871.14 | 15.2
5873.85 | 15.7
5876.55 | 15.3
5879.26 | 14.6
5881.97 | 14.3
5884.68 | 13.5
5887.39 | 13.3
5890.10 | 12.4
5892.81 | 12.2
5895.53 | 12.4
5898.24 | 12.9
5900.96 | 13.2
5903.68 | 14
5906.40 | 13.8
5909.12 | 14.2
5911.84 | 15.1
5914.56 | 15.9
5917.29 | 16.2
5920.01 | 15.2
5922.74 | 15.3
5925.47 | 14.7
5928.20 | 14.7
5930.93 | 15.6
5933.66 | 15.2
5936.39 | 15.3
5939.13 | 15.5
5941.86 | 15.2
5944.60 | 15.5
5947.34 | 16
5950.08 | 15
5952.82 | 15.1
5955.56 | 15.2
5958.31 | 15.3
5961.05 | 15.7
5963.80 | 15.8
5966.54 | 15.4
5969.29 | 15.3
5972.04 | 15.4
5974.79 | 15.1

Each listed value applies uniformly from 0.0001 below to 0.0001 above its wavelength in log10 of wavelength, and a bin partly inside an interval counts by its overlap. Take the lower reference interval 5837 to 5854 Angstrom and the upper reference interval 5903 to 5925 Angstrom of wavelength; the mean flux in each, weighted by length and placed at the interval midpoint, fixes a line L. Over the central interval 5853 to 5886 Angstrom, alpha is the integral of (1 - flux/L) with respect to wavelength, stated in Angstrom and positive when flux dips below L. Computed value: 1.7 Angstrom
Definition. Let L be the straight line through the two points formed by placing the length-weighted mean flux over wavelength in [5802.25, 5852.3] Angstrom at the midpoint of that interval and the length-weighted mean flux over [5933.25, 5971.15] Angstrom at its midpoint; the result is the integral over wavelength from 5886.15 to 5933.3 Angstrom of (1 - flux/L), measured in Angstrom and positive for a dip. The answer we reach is 4.0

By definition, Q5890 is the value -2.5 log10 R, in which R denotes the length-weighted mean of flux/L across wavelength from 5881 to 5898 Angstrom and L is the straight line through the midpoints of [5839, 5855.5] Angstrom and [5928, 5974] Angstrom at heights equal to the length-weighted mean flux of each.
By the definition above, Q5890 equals 0.20 mag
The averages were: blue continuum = 15.7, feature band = 13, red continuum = 15.4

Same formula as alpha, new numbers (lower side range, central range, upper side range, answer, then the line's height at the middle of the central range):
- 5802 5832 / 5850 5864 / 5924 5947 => 0.5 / 15.4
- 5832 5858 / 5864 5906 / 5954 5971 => 5.0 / 15.8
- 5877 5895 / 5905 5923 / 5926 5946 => -0.8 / 14.5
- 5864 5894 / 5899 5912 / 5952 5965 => 0.6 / 14.6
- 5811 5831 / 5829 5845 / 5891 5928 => -1.2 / 15.3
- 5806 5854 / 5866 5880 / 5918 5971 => 0.5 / 15.7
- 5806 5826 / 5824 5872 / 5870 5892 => -2.5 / 14.8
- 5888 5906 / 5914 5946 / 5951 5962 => -2.5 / 14.2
